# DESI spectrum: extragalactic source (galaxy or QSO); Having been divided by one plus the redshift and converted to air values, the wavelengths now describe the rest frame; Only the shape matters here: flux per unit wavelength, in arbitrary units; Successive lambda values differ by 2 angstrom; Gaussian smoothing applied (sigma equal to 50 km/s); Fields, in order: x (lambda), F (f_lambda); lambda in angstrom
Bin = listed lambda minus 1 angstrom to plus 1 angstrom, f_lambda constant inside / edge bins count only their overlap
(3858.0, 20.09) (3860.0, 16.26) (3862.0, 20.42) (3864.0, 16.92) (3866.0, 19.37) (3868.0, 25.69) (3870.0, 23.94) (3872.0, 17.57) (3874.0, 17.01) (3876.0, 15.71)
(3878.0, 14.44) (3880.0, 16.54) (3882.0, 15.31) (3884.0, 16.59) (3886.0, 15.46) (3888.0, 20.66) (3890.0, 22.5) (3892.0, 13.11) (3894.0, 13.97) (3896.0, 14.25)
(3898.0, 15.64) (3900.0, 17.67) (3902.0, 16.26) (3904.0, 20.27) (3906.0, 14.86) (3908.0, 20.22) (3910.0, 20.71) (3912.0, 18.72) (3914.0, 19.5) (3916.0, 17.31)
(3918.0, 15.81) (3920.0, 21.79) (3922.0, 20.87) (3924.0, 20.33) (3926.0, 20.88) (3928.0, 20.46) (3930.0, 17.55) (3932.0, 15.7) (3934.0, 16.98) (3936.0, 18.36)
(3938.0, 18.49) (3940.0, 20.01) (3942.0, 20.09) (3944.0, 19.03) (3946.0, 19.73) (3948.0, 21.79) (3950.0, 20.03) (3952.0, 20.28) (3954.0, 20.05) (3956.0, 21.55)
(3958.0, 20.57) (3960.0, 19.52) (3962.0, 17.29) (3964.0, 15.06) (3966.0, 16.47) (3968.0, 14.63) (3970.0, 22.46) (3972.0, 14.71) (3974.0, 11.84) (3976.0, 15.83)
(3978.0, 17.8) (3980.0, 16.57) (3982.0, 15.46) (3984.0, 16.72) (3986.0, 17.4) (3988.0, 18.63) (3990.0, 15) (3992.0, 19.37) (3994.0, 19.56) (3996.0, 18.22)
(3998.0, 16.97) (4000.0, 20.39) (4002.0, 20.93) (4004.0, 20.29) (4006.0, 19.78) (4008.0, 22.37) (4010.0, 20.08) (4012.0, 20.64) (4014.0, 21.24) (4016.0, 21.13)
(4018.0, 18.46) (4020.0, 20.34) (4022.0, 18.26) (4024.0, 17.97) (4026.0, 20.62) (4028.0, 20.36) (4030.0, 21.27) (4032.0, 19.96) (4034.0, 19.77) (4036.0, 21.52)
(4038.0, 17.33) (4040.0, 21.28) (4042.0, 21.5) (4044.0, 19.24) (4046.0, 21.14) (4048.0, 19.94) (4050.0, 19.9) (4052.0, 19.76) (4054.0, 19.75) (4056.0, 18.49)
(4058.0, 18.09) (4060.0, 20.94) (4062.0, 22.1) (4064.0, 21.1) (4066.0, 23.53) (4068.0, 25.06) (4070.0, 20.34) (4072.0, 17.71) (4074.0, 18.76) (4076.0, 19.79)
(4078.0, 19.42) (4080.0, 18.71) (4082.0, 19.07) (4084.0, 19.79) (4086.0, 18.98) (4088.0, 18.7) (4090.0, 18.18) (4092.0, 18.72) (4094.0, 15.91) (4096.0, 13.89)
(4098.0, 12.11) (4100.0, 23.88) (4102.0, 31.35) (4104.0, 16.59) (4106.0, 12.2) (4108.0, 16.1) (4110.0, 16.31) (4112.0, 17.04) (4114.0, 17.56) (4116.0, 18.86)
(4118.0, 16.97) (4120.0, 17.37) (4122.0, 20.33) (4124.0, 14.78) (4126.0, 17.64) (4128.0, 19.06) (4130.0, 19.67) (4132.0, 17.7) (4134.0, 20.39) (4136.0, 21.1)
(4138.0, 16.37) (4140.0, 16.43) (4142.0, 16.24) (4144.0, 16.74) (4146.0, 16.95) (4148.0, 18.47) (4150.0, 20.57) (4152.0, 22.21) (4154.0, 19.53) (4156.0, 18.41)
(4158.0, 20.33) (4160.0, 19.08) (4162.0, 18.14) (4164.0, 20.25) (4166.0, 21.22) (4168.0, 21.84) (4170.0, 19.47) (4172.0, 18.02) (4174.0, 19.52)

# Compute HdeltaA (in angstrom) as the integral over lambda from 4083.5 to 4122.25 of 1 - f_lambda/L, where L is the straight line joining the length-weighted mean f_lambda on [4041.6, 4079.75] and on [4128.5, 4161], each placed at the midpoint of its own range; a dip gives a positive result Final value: 3.1 angstrom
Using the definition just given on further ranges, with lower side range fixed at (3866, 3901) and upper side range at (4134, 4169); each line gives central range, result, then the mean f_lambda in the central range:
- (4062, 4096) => -1.6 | 19.5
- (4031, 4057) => -2.2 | 20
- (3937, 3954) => -2.0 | 19.9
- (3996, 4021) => -2.6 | 20.1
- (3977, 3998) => 0.8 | 17.4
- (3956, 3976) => 0.9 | 17.1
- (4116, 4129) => 0.8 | 17.8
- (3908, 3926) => -1.9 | 19.5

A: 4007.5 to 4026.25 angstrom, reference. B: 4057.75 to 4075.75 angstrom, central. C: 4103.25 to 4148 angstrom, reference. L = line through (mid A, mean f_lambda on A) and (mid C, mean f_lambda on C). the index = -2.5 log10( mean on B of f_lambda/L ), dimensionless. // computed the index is -0.11 mag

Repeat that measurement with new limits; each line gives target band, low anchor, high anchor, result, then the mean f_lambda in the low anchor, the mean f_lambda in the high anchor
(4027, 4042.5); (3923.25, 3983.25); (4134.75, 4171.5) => -0.10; 18.3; 19.1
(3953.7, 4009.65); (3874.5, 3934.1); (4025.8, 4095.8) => 0.04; 17.7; 19.8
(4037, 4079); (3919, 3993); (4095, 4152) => -0.12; 18.4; 18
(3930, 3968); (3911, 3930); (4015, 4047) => 0.04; 19.4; 20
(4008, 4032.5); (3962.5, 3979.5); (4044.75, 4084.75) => -0.11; 16.1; 20.2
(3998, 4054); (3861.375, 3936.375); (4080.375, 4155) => -0.11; 18.1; 18.2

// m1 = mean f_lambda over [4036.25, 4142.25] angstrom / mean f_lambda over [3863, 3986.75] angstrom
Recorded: 1.05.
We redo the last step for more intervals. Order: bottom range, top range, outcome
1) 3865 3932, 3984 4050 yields 1.08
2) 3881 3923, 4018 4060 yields 1.12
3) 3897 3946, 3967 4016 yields 0.98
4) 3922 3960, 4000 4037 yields 1.04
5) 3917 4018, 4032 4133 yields 1.02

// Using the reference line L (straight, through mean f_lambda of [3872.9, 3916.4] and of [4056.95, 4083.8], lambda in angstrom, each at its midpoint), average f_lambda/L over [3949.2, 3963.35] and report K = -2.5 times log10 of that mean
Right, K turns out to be -0.088 mag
